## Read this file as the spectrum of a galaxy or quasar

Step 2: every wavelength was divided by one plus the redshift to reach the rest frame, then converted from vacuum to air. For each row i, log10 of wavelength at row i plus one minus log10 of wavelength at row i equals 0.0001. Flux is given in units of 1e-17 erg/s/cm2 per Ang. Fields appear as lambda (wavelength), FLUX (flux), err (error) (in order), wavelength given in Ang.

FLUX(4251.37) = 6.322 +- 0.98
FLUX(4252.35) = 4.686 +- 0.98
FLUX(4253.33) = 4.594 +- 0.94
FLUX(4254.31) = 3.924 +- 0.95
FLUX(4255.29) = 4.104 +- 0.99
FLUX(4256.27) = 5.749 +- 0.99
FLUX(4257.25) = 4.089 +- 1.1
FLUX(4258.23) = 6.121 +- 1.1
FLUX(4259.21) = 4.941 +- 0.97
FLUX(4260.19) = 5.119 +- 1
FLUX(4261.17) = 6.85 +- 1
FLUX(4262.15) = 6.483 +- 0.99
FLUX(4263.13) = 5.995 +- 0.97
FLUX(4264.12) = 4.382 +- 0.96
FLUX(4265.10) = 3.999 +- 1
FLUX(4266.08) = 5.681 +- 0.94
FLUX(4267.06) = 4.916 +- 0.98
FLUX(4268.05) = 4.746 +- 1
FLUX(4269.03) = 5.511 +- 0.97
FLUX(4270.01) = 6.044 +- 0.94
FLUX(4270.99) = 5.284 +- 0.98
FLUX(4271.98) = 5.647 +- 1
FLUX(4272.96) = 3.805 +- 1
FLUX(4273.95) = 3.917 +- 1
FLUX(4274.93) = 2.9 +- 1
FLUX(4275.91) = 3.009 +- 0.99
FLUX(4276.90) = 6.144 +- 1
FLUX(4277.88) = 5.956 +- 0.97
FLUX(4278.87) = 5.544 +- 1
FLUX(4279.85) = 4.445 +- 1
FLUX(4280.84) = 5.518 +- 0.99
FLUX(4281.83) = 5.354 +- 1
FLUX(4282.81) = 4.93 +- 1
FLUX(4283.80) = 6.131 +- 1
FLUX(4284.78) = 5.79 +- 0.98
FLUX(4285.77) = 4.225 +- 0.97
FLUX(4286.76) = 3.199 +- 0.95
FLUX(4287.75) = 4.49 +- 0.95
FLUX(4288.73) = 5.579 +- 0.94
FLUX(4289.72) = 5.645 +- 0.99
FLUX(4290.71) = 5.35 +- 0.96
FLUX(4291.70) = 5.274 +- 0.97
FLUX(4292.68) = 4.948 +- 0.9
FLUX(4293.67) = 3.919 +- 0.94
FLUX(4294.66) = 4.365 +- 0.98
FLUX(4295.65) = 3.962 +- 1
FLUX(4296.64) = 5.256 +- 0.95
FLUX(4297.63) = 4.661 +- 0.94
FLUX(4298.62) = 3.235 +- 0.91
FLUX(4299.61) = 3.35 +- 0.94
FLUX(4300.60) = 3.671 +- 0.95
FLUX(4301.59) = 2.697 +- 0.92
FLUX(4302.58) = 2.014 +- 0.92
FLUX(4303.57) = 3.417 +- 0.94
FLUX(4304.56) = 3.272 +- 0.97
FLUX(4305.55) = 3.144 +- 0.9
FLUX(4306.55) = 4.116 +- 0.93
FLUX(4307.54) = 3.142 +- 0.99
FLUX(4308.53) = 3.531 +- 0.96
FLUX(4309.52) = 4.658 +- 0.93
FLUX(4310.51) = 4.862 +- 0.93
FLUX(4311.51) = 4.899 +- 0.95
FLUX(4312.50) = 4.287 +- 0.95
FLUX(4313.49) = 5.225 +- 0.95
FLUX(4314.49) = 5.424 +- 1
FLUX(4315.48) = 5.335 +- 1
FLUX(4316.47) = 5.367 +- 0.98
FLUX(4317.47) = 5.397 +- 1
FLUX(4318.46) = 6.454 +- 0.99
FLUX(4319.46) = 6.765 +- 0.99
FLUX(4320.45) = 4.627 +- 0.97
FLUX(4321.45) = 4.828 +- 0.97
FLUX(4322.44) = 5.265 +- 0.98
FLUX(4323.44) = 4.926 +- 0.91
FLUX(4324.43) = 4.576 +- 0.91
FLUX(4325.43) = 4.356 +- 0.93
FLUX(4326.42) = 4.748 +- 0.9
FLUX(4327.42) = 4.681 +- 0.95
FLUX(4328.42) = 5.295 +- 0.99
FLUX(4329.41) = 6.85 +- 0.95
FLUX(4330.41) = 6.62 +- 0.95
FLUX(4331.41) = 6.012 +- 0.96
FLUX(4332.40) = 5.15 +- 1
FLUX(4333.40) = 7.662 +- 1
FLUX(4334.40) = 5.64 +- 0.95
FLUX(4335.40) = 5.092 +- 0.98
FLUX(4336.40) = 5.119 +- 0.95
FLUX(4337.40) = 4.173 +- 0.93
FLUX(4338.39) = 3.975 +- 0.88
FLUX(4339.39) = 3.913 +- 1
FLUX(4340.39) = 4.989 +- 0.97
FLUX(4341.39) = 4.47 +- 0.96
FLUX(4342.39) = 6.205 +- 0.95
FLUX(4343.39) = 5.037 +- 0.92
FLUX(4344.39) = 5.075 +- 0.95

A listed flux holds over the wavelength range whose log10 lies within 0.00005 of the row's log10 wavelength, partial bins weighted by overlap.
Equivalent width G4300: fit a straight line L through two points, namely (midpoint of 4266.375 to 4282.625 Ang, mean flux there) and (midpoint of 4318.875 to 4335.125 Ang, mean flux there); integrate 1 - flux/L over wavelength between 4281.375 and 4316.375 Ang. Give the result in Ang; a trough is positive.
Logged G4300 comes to 5.4 Ang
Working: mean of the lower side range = 4.93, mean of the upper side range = 5.5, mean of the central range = 4.39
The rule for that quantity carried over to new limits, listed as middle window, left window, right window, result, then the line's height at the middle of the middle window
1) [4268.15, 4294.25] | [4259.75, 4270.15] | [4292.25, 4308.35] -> -2.0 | 4.62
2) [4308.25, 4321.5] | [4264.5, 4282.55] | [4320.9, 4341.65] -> -0.2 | 5.09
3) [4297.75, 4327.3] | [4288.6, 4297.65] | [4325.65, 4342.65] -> 4.0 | 5.08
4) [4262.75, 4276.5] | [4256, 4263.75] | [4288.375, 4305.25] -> 1.5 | 5.24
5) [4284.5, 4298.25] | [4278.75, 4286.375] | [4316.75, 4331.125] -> 1.3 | 5.24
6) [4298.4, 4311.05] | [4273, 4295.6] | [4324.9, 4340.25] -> 3.9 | 5.01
